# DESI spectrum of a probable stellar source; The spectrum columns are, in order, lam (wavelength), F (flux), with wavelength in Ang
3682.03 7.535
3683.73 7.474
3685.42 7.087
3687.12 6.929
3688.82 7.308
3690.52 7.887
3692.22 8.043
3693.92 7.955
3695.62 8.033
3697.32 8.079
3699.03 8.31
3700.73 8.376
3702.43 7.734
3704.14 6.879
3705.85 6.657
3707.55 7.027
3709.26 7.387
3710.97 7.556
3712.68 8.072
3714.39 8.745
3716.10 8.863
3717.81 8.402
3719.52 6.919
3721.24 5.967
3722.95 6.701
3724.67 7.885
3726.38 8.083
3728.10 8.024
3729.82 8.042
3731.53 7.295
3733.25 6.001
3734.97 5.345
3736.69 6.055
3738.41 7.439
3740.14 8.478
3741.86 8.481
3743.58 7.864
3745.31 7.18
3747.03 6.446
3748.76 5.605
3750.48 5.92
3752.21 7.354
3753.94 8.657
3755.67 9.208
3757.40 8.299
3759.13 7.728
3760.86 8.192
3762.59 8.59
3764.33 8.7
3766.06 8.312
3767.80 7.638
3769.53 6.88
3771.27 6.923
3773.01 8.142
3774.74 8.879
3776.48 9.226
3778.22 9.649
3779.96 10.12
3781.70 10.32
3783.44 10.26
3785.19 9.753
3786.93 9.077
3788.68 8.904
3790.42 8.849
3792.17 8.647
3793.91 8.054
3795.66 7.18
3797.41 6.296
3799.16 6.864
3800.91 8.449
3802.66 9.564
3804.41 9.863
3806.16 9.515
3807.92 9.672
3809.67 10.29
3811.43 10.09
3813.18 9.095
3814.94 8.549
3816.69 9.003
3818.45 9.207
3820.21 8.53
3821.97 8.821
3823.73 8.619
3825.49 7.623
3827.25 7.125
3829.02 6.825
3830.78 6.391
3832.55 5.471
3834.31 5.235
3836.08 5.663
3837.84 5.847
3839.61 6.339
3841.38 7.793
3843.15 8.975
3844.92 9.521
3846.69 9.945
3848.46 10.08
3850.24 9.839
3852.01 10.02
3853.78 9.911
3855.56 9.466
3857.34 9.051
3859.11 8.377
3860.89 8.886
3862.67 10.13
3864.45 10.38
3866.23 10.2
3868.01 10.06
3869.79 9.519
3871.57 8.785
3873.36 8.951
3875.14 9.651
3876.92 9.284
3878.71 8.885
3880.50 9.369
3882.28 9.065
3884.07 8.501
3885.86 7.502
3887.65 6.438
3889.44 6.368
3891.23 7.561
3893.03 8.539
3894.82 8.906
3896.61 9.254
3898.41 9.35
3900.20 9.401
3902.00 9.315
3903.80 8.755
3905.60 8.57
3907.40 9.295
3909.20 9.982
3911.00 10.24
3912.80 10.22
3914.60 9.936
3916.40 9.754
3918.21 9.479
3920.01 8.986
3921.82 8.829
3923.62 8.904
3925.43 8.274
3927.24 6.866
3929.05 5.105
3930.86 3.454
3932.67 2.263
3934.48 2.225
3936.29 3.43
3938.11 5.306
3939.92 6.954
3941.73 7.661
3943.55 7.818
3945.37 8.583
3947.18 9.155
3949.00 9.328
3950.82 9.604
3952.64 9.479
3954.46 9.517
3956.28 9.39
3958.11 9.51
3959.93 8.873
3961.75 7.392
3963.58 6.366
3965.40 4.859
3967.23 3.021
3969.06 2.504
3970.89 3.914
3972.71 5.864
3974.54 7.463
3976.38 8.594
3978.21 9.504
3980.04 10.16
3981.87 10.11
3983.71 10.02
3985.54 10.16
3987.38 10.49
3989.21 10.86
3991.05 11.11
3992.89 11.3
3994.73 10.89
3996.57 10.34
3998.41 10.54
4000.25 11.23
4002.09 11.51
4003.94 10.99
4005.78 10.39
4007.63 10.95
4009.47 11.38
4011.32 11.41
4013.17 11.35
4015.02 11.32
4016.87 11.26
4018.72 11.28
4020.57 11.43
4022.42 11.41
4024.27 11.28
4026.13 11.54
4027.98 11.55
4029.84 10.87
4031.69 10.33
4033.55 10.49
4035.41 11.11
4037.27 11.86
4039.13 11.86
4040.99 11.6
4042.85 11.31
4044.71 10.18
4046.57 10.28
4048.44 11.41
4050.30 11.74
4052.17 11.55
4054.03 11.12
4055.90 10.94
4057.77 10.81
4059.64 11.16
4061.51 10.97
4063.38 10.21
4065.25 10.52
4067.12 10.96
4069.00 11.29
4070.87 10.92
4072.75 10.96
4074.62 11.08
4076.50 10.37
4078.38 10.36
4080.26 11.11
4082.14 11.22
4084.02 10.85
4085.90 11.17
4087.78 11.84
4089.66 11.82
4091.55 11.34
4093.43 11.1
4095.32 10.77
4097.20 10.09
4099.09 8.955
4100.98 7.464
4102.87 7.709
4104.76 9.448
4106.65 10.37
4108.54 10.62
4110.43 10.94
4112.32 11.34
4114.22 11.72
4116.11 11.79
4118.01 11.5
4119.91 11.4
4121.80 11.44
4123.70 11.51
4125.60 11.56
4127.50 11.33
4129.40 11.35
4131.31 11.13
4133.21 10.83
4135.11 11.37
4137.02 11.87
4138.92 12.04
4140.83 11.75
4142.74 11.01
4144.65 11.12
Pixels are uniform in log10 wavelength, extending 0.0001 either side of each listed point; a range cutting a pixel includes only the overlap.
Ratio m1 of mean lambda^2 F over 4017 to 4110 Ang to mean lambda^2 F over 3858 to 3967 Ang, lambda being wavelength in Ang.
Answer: 1.42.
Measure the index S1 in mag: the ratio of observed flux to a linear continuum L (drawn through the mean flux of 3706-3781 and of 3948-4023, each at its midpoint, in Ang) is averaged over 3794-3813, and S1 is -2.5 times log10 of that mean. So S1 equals -0.08 mag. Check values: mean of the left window 7.73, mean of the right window 9.44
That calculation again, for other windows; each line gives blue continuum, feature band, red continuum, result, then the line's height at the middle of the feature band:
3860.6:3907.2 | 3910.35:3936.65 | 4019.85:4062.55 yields 0.29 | 9.48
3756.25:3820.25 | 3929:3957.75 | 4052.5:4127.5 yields 0.38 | 9.8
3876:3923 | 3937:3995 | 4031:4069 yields 0.19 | 9.85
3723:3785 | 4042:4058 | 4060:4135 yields -0.06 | 10.4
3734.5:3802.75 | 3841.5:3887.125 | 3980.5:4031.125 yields -0.01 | 9.26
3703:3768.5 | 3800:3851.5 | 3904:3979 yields -0.12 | 7.51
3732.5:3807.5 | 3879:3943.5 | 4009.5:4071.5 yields 0.23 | 9.7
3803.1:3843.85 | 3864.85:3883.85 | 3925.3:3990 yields -0.20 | 7.76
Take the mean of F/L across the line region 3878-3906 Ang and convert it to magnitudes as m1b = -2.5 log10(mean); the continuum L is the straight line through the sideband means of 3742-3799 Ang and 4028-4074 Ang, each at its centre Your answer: 0.11 mag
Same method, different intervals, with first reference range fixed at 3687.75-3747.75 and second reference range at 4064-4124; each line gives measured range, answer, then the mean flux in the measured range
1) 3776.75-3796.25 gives -0.136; 9.19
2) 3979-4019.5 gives -0.097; 10.9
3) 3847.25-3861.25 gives -0.095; 9.48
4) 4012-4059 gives -0.097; 11.2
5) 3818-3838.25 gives 0.191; 7.1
